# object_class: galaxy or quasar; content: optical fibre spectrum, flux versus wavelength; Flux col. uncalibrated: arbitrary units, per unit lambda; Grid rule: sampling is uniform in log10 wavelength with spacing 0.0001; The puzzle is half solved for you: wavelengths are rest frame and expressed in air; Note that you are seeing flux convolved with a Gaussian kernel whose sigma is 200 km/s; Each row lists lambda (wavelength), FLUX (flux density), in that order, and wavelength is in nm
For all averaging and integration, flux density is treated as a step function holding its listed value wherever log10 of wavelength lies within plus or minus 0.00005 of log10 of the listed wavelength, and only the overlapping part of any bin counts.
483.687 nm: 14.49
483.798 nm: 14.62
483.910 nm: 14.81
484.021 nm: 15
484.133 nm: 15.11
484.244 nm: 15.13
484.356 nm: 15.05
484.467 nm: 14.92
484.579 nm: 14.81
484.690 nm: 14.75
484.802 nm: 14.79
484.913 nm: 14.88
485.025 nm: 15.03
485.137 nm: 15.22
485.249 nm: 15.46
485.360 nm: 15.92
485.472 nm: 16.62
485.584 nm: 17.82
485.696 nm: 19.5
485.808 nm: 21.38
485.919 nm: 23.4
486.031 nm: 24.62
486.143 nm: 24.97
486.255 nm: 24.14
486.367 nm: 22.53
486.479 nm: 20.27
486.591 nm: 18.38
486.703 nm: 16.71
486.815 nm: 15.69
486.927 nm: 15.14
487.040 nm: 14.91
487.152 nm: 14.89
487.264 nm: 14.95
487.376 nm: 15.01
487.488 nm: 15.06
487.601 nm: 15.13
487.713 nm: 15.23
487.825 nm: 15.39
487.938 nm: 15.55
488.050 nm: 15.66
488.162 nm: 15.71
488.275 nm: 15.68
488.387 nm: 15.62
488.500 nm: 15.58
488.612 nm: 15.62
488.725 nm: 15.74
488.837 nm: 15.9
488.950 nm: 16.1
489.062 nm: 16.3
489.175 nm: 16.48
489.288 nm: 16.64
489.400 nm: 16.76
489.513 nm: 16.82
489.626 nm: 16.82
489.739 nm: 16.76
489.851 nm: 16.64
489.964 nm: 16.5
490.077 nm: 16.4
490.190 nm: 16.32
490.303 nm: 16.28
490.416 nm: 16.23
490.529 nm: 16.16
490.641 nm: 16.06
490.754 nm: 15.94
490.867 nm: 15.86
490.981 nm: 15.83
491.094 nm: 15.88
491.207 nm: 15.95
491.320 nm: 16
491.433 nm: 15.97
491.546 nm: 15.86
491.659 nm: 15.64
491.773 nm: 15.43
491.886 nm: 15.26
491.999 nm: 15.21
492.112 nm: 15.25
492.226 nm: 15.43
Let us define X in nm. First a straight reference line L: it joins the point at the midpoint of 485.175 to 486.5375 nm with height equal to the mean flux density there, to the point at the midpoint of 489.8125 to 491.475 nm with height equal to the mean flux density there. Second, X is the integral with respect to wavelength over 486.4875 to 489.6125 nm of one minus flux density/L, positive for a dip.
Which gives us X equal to 0.434 nm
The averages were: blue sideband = 20.5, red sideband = 16.1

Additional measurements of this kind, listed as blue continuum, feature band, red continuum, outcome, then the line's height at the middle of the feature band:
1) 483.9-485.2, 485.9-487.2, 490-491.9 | -0.365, 15.3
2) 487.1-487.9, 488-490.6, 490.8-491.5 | -0.118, 15.5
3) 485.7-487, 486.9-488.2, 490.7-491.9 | 0.279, 19.4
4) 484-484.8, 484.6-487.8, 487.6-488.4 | -0.483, 15.2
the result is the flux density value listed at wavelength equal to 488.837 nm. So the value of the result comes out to 15.9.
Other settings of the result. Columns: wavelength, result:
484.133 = 15.11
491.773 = 15.43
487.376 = 15.01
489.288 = 16.64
